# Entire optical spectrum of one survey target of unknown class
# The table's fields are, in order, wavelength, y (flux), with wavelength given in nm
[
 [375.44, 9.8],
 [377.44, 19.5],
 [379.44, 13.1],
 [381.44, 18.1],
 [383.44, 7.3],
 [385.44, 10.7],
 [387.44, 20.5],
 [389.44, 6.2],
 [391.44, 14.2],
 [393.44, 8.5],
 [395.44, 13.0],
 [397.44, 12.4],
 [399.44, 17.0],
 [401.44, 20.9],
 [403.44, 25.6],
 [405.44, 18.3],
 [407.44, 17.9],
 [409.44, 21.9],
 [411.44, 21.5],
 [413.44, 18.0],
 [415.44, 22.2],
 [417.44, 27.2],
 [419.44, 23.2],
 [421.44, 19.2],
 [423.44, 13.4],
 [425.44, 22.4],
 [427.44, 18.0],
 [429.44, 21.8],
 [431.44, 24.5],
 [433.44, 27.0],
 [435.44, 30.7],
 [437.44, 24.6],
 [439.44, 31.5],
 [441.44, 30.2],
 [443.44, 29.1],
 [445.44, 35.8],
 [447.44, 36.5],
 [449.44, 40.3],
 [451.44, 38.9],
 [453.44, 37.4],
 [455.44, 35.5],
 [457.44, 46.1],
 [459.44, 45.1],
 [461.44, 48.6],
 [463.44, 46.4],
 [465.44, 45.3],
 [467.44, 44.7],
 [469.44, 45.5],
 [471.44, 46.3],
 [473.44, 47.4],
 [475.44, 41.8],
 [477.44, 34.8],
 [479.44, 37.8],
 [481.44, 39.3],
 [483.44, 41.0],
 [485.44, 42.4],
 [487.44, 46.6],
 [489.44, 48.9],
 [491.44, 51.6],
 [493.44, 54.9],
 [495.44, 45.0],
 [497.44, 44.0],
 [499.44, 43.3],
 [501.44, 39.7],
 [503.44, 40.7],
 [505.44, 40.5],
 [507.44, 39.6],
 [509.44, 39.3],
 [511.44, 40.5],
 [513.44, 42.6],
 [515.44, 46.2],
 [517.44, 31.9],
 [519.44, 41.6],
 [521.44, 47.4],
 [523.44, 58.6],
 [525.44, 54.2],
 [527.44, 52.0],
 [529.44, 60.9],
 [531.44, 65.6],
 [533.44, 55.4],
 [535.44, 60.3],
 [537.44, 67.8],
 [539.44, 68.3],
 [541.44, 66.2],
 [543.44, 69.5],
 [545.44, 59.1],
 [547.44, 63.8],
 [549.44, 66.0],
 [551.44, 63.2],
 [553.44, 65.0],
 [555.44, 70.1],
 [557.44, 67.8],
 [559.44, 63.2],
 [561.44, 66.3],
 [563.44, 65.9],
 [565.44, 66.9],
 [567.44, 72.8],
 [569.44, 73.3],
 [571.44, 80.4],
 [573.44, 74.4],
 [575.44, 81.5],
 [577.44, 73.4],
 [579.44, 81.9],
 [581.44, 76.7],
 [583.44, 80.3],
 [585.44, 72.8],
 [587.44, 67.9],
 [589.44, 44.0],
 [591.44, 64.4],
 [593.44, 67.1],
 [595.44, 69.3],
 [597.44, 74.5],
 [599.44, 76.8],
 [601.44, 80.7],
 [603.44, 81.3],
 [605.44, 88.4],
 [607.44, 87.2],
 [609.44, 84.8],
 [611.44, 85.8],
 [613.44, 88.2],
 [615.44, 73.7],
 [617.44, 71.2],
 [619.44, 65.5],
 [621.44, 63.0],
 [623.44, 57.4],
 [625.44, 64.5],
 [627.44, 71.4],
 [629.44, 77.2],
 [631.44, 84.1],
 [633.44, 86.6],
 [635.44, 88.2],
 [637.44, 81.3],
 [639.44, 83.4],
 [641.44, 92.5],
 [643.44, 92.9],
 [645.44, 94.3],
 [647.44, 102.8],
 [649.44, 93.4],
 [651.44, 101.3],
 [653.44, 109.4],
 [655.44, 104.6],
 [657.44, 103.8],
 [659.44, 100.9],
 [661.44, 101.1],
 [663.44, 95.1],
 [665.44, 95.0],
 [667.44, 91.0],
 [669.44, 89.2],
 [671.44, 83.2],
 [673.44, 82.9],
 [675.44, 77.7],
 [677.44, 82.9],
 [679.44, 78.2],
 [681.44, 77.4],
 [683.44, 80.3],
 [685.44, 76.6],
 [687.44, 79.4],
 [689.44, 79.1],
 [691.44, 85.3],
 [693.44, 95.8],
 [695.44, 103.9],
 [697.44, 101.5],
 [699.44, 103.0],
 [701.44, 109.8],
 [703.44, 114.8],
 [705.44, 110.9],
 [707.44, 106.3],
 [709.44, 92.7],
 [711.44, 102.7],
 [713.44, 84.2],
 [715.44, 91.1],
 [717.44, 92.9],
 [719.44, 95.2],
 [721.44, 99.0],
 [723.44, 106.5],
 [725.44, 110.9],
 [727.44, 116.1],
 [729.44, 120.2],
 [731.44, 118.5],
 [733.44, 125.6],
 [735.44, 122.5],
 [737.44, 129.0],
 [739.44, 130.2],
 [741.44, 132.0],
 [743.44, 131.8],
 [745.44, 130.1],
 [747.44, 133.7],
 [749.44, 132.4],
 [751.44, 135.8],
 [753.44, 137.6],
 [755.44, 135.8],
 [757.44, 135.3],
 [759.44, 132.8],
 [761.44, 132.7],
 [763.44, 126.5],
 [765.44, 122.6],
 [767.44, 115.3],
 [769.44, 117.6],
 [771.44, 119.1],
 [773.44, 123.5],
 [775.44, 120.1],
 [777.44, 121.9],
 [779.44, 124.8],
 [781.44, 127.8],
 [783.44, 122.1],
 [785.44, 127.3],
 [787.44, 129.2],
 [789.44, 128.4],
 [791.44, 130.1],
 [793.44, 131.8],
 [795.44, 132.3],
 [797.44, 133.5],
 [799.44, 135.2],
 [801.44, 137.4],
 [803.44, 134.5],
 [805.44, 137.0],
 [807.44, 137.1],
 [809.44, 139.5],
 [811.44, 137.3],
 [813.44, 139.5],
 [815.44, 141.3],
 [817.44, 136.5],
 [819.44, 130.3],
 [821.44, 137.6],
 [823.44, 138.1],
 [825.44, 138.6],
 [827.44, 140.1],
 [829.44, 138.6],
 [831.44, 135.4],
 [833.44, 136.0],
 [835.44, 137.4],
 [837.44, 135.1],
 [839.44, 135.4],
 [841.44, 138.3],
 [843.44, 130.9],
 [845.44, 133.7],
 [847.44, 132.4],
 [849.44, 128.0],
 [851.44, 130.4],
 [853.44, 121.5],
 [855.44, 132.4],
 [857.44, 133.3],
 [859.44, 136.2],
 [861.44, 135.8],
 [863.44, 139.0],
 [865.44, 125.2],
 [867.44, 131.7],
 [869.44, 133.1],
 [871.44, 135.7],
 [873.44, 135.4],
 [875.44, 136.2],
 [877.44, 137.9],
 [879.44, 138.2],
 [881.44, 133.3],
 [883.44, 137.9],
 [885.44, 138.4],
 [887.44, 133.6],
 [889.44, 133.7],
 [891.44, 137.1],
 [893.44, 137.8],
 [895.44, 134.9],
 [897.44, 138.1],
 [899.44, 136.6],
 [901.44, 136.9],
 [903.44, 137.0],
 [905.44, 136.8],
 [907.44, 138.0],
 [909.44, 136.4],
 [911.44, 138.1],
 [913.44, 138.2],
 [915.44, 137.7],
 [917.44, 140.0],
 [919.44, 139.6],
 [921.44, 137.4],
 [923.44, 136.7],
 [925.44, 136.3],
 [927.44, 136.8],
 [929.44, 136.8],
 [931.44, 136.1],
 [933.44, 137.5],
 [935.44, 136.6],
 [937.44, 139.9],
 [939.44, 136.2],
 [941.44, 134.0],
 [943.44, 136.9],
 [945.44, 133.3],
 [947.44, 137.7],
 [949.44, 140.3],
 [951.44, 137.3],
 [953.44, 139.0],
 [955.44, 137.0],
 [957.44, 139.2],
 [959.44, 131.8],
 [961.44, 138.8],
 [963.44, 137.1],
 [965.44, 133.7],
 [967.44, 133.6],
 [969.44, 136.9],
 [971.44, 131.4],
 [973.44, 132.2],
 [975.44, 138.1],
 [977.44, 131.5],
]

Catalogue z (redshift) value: 0.000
